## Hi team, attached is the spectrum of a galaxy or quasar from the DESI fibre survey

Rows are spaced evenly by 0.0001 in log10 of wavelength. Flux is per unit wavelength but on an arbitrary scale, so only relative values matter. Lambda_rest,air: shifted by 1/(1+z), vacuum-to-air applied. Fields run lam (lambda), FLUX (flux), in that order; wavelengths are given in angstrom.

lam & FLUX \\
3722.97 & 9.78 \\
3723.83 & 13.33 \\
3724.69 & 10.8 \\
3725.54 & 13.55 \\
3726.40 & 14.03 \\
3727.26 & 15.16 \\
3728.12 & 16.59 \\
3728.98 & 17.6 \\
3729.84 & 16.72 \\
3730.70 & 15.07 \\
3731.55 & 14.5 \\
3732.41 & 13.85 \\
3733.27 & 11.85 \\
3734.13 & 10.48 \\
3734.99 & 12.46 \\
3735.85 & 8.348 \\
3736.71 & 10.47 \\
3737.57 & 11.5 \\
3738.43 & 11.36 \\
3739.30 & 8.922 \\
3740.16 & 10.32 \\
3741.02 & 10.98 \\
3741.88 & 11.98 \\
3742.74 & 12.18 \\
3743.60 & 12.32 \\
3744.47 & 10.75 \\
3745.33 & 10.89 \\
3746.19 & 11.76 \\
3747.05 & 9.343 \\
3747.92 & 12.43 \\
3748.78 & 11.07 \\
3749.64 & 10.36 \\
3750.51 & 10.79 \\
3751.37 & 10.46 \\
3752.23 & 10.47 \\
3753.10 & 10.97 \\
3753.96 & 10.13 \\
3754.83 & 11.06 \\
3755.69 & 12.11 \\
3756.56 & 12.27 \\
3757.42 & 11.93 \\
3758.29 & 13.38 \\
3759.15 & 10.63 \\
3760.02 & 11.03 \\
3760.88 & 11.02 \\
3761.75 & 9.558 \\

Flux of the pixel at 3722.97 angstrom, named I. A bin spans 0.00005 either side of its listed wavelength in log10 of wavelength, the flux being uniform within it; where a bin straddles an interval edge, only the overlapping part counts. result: 9.78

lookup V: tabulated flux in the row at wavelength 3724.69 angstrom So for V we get 10.8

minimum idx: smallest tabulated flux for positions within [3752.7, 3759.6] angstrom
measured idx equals 10.13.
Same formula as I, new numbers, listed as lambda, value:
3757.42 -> 11.93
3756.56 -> 12.27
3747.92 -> 12.43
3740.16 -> 10.32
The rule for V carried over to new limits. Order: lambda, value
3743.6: 12.32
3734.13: 10.48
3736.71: 10.47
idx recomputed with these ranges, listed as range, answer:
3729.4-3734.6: 10.48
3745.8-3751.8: 9.343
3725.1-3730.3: 13.55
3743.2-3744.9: 10.75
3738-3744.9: 8.922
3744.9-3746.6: 10.89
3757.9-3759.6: 10.63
